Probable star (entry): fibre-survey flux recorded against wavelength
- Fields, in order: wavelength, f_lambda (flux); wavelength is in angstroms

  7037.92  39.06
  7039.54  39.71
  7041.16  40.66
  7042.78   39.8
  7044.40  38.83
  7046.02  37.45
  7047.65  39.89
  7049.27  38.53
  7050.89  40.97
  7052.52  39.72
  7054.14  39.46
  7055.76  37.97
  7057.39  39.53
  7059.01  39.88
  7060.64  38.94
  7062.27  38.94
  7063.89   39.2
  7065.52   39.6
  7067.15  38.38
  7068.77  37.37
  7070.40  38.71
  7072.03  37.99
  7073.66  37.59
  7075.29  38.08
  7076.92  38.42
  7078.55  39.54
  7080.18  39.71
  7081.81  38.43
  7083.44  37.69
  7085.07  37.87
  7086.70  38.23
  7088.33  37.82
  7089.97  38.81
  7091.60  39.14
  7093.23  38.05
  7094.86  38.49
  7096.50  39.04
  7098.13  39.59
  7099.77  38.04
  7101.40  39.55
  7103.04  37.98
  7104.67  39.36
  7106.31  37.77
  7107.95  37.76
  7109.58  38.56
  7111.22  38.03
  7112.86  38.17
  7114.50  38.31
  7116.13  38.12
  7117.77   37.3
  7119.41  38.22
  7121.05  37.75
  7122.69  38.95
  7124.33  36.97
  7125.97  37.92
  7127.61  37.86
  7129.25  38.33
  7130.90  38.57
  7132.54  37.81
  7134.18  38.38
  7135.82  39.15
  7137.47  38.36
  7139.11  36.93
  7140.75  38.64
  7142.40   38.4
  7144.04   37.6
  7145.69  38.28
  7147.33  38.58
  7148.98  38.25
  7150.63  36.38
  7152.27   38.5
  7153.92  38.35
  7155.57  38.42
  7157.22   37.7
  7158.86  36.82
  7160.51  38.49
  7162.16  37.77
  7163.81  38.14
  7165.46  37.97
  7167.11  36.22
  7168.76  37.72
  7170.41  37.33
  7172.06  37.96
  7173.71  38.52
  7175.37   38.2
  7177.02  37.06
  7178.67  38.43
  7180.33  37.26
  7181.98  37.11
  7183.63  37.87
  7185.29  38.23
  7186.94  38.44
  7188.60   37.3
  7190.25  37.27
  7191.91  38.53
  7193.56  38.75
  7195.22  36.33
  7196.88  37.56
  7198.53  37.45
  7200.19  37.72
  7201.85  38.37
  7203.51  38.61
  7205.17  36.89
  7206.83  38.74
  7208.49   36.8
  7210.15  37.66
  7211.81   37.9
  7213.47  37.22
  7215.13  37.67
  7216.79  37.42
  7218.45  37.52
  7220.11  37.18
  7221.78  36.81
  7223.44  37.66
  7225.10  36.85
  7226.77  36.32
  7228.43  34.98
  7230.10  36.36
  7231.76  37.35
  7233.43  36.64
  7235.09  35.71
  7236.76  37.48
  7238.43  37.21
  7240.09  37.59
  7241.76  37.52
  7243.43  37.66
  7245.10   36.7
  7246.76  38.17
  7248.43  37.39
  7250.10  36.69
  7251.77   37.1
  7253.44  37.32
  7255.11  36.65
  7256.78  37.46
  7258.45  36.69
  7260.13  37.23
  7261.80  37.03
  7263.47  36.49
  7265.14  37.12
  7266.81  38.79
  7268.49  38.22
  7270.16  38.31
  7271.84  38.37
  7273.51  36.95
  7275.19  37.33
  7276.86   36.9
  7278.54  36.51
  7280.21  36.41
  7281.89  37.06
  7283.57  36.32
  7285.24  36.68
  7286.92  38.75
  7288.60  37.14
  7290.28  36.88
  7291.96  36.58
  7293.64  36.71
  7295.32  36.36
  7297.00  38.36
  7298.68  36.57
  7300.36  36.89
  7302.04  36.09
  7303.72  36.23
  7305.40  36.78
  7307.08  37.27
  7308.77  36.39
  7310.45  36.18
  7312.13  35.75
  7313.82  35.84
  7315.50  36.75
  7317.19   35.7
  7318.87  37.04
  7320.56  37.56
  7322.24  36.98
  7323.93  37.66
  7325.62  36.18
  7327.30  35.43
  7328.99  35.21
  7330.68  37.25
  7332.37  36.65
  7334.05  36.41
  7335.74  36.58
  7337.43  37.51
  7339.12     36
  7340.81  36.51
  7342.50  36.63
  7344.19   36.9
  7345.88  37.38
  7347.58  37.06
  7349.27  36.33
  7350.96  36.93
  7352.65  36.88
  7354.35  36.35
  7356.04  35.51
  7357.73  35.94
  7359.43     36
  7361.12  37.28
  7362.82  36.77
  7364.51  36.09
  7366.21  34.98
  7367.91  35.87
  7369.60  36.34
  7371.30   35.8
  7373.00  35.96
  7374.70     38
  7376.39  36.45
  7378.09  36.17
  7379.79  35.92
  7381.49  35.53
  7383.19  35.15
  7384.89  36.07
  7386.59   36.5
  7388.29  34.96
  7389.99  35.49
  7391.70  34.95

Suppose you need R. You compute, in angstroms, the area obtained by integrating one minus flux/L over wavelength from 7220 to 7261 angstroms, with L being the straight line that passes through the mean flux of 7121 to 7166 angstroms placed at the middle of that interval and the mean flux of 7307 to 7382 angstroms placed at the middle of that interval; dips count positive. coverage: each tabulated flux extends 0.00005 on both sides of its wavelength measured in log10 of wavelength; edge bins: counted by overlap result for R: 0.3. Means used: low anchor 38.1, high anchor 36.4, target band 37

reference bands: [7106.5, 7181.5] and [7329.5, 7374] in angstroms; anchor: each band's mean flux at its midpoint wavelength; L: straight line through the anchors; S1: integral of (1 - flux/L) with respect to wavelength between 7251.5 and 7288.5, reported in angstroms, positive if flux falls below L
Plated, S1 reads -0.2 angstroms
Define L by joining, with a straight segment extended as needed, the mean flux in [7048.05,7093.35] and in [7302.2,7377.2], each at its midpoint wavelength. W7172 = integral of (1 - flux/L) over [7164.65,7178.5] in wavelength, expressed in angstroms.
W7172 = 0.09 angstroms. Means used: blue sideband 38.8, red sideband 36.5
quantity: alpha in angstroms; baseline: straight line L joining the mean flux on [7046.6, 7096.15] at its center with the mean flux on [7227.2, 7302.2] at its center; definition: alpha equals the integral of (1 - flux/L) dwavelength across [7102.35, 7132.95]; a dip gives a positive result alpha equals 0.2 angstroms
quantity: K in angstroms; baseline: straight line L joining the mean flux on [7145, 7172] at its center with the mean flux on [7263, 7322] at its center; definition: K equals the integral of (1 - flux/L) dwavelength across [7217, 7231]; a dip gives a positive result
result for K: 0.24 angstroms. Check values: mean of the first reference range 37.8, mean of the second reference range 37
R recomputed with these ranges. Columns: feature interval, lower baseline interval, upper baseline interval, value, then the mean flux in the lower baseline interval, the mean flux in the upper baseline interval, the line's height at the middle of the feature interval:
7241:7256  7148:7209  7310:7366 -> 0.0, 37.8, 36.5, 37.2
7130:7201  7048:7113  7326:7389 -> 0.1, 38.7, 36.3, 38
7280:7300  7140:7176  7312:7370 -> -0.1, 37.9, 36.5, 36.9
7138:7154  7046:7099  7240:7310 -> 0.1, 38.8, 37.1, 38.2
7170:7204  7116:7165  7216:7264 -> -0.2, 38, 37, 37.6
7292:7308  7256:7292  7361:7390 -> 0.1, 37.2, 36.1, 36.9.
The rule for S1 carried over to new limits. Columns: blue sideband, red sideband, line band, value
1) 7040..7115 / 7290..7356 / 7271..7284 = 0.0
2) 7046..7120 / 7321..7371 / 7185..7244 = 0.3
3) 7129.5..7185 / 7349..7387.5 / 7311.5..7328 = 0.0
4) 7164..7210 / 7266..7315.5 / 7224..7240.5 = 0.3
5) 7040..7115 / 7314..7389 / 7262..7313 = -0.1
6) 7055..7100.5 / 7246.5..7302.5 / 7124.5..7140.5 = 0.0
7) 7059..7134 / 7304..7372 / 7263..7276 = -0.3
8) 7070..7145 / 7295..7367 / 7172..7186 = 0.0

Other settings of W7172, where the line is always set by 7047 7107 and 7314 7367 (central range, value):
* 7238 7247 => 0.0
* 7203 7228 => 0.2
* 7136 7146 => 0.0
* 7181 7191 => 0.0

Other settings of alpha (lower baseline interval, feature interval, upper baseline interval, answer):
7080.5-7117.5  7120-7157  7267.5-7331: -0.01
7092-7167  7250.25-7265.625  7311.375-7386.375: 0.05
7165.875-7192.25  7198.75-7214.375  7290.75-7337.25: -0.12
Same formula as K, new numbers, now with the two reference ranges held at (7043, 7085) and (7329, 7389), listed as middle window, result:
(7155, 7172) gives 0.1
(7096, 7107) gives -0.1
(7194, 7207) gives 0.0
